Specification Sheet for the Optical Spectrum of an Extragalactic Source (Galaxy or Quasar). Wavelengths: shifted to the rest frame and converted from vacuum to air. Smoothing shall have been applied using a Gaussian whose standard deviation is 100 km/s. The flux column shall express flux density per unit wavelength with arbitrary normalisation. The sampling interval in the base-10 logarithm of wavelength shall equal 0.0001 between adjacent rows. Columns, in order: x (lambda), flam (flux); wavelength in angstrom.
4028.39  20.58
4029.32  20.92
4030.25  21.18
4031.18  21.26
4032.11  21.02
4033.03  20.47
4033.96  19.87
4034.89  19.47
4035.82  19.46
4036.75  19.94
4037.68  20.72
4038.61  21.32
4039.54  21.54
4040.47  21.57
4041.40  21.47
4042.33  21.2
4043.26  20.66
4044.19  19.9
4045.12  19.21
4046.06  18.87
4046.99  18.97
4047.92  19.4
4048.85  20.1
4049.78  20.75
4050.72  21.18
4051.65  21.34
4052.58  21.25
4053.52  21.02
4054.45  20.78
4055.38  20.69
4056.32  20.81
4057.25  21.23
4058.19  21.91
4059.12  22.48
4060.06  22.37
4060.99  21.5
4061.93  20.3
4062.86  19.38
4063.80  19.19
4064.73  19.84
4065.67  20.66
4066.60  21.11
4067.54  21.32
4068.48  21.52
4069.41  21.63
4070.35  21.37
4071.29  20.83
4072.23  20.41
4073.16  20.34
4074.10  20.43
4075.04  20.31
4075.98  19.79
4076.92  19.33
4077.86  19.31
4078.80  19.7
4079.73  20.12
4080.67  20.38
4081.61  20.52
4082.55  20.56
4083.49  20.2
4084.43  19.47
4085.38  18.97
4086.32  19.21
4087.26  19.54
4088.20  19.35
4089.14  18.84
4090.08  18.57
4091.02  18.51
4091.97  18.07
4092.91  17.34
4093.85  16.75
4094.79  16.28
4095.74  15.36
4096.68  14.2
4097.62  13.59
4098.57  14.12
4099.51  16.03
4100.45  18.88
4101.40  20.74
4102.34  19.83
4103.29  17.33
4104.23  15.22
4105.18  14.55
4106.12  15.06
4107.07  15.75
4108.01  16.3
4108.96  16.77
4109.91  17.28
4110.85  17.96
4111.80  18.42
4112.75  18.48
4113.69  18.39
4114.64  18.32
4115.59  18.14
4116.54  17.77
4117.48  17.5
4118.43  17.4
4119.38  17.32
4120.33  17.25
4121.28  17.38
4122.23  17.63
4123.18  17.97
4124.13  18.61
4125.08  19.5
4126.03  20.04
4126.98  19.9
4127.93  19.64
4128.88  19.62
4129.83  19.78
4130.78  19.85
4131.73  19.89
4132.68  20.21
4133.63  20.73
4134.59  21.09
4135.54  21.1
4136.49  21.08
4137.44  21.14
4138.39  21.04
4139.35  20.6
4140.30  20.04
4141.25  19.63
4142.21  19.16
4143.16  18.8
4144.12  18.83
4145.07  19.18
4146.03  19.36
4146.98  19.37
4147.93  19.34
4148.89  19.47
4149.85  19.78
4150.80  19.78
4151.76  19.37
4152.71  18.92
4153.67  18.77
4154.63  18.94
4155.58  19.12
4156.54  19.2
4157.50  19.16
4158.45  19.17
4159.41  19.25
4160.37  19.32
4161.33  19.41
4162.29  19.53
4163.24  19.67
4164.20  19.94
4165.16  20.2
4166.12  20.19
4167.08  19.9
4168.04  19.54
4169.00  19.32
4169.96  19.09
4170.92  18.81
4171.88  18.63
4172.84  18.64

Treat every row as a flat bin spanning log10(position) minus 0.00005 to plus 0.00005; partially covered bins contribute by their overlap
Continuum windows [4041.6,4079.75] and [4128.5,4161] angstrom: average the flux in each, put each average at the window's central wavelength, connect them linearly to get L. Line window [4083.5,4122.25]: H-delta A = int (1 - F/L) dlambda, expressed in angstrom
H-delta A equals 5.18 angstrom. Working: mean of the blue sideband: 20.6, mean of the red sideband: 19.7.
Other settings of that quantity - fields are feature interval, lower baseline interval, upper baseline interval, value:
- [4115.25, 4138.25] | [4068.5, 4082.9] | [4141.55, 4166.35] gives 0.55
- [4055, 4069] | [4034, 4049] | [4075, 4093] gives -0.79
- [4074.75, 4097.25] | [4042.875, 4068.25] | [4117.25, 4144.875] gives 1.56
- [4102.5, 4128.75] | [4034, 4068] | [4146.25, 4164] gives 2.83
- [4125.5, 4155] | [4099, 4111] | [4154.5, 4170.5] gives -2.08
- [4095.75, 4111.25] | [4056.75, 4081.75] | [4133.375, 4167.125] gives 2.92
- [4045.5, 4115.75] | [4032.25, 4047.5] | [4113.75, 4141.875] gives 2.58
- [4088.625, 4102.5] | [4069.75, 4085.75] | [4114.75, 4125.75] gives 1.52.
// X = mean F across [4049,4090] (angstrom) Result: 20.5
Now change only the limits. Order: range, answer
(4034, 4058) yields 20.5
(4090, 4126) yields 17.2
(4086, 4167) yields 18.6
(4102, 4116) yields 17.2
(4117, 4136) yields 19.1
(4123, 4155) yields 19.7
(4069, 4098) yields 19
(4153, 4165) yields 19.3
